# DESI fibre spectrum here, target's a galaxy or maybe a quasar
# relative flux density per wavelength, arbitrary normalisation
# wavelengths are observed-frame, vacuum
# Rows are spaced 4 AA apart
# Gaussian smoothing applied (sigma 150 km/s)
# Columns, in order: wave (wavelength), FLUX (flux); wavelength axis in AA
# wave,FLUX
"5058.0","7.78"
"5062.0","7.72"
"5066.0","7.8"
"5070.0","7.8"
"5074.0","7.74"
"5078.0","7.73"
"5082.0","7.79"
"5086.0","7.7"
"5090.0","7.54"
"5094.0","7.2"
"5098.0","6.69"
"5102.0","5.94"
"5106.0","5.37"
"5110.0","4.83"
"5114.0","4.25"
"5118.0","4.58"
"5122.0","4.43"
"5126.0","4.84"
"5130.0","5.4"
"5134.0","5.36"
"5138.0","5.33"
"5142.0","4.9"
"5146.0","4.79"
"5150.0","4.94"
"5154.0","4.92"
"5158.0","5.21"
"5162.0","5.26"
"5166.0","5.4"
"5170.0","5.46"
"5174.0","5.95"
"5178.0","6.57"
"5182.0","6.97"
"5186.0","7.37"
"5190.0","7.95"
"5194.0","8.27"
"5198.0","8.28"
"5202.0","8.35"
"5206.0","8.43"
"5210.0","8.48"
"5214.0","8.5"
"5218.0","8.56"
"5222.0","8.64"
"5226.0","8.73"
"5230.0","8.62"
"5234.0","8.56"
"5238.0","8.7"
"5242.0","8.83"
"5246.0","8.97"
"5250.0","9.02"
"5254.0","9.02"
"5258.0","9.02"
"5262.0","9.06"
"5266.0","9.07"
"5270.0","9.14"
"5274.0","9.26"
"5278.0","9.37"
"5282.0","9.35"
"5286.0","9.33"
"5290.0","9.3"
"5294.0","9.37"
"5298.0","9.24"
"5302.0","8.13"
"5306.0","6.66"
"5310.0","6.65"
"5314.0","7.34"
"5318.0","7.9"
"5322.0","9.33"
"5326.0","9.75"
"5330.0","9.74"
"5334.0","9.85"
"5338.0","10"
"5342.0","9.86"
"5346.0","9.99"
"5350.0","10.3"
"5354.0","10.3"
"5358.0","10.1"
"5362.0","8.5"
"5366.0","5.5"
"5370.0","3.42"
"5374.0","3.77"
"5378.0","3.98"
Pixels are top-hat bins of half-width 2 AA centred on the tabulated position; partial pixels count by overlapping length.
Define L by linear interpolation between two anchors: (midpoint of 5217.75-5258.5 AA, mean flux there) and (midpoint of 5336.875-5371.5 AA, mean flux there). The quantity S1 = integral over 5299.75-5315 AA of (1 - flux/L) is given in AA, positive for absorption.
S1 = 2.7 AA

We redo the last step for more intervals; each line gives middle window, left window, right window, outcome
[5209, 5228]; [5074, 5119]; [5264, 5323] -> -2.0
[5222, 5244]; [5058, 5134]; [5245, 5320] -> -1.6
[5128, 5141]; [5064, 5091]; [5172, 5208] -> 3.9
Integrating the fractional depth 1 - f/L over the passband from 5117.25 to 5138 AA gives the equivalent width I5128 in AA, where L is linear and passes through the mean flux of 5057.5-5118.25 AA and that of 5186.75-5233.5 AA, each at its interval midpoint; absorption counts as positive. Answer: 6.7 AA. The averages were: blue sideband 6.82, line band 4.98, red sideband 8.41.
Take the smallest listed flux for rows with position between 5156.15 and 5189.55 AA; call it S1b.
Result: 5.21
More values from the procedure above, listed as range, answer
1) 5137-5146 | 4.79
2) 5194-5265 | 8.27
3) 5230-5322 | 6.65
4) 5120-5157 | 4.43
